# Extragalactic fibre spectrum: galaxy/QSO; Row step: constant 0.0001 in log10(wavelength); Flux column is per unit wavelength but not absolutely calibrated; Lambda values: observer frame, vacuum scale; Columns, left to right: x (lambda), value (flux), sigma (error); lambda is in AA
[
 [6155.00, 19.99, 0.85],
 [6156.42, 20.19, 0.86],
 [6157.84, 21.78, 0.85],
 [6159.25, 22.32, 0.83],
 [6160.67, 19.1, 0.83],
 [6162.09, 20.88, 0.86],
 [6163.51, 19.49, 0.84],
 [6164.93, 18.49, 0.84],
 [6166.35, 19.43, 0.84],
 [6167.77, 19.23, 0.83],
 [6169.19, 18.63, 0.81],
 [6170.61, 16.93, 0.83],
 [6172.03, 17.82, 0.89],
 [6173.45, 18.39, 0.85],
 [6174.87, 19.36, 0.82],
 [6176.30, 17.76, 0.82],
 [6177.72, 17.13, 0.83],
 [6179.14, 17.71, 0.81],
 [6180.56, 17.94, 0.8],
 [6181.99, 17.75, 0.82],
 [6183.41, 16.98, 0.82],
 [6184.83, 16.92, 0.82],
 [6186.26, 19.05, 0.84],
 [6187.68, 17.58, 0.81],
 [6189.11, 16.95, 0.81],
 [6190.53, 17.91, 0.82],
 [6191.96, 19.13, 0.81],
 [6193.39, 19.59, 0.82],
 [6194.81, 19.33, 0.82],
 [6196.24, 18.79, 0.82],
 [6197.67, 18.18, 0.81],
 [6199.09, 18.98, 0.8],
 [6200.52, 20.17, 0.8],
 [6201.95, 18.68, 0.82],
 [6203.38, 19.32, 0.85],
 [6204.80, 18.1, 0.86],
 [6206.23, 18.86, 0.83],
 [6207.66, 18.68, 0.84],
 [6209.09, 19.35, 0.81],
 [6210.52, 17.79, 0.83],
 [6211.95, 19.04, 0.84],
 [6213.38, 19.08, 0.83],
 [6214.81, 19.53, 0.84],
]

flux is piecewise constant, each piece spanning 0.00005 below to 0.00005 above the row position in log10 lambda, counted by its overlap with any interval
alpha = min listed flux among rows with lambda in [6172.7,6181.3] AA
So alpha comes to 17.13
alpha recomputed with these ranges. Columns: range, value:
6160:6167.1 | 18.49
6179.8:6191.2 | 16.92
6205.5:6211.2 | 17.79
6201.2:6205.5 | 18.1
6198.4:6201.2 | 18.98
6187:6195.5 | 16.95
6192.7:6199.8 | 18.18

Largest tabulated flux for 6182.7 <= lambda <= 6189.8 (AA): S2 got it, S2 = 19.05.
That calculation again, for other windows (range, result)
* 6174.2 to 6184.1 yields 19.36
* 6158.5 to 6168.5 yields 22.32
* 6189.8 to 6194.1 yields 19.59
